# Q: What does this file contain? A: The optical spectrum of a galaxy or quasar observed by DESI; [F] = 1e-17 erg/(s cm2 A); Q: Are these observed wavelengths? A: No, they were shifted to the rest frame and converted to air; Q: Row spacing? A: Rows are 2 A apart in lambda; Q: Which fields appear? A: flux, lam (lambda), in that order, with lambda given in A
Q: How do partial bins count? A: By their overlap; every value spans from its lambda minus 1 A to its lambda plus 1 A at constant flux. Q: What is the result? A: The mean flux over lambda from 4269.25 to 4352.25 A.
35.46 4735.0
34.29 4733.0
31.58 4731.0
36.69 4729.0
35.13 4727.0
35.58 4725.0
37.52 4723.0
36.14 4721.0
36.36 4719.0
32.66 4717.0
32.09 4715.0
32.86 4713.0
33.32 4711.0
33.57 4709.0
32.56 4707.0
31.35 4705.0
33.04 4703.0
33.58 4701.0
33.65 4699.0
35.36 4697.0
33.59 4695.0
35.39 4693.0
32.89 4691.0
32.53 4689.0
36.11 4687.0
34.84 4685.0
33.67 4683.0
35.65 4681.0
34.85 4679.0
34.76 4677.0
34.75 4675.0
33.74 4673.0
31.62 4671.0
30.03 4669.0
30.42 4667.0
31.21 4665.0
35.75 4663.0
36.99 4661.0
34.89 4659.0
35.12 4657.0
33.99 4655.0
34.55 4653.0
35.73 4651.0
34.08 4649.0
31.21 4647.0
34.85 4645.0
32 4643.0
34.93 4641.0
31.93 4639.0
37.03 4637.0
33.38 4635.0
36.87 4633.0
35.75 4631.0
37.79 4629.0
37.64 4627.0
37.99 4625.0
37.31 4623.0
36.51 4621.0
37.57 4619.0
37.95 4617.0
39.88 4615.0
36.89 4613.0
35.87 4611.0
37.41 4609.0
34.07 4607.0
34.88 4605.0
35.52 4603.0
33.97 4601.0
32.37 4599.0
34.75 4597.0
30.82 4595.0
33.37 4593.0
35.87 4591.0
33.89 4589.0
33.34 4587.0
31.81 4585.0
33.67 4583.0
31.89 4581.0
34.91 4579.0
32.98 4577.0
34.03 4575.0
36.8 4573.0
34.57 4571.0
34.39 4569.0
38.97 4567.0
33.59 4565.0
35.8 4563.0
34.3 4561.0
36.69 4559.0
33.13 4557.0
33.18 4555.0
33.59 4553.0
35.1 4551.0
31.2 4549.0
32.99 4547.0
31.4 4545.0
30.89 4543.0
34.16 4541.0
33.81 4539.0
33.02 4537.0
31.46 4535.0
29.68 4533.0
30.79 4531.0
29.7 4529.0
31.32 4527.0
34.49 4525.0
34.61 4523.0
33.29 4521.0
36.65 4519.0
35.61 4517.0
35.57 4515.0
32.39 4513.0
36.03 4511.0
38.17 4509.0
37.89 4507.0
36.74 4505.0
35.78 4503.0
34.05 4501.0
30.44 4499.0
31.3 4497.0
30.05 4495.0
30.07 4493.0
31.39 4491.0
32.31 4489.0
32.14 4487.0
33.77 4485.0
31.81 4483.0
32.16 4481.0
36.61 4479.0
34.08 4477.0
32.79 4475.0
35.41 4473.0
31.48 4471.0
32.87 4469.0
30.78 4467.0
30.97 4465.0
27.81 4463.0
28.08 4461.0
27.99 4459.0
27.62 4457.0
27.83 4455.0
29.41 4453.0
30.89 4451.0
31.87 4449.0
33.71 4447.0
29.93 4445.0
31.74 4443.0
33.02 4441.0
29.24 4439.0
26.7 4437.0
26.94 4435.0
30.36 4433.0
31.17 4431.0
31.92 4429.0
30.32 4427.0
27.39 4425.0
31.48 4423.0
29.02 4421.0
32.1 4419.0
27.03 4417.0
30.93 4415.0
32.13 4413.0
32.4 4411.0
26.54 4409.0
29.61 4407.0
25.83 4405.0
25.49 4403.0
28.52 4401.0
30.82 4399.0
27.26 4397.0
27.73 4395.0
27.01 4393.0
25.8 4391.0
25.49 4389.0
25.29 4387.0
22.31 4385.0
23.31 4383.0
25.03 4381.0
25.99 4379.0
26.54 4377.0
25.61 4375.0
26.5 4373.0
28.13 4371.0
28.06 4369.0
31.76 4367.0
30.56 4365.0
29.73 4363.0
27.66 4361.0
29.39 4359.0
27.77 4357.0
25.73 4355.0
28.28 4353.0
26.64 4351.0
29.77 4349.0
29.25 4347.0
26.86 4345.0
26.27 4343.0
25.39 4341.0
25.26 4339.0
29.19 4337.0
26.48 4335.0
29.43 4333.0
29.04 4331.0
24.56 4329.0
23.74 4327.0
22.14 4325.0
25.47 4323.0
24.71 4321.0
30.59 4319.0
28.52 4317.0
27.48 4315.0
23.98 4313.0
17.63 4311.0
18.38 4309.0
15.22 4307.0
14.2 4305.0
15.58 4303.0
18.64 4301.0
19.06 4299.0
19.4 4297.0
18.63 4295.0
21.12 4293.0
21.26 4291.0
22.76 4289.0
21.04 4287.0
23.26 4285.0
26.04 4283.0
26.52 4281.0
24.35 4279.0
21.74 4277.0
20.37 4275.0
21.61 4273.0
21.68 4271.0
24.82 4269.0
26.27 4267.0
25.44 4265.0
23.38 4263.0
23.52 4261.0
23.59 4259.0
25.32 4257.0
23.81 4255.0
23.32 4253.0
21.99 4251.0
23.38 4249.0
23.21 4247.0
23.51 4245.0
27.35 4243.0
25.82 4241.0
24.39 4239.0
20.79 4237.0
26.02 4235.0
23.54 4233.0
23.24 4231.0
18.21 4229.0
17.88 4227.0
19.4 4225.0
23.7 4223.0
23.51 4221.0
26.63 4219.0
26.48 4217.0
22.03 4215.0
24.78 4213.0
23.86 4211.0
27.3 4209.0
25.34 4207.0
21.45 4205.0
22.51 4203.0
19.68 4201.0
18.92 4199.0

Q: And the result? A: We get 23.5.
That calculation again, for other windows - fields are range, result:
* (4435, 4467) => 29.7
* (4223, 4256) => 22.9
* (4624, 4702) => 34.4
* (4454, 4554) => 32.6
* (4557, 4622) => 35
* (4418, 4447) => 30.2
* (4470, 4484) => 33.5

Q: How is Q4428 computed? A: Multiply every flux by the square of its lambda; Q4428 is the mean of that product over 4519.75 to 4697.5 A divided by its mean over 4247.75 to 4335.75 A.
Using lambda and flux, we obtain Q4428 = 1.72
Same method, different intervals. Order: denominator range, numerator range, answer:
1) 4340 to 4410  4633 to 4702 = 1.42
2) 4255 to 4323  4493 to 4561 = 1.67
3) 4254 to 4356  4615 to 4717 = 1.70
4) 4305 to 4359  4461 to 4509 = 1.37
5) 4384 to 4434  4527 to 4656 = 1.30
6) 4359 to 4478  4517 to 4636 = 1.27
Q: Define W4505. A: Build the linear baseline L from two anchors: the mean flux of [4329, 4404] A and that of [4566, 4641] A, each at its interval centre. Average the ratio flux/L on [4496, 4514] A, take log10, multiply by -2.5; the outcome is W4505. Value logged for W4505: -0.09 mag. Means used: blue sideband 27.2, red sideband 35.3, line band 34.8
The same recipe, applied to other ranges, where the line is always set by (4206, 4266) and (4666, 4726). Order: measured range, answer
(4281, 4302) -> 0.17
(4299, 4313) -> 0.41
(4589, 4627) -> -0.12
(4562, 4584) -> -0.12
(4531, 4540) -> -0.06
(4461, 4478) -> -0.11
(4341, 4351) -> -0.06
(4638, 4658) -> -0.04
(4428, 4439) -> -0.05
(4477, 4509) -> -0.14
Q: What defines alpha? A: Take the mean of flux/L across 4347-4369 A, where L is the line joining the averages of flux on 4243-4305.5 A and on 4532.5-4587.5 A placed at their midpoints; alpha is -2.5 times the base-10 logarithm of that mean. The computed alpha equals -0.12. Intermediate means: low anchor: 22.4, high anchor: 33.7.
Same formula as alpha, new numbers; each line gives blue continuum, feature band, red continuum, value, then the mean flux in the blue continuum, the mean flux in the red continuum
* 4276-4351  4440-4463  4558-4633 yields -0.03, 23.6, 35.3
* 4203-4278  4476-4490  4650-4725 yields -0.14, 23.5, 34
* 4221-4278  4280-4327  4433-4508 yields 0.15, 23.1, 31.5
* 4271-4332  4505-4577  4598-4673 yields -0.09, 22.2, 35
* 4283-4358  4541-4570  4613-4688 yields -0.07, 23.9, 35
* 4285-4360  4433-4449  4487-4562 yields -0.03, 24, 33.3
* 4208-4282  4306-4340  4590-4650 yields 0.05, 23.6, 35.3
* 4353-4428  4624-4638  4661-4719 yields -0.13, 27.9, 33.5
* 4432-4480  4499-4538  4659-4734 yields -0.08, 30.8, 34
